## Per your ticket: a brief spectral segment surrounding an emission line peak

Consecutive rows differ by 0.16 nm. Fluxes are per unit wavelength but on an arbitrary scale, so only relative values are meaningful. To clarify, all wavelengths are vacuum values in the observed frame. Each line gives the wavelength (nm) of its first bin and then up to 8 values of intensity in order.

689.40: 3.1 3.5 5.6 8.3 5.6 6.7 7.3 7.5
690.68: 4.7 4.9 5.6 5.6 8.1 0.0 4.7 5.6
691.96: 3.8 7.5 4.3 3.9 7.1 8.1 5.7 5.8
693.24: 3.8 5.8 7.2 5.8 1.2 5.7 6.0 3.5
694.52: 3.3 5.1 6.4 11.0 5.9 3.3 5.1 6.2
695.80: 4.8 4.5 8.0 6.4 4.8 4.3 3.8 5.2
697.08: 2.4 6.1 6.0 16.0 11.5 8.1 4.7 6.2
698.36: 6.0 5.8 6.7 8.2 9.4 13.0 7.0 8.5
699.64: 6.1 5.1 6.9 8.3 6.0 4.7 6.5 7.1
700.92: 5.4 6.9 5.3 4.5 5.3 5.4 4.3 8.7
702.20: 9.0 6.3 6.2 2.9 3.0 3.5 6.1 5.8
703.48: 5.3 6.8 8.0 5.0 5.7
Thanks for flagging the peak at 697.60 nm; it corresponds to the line [S II] 6716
